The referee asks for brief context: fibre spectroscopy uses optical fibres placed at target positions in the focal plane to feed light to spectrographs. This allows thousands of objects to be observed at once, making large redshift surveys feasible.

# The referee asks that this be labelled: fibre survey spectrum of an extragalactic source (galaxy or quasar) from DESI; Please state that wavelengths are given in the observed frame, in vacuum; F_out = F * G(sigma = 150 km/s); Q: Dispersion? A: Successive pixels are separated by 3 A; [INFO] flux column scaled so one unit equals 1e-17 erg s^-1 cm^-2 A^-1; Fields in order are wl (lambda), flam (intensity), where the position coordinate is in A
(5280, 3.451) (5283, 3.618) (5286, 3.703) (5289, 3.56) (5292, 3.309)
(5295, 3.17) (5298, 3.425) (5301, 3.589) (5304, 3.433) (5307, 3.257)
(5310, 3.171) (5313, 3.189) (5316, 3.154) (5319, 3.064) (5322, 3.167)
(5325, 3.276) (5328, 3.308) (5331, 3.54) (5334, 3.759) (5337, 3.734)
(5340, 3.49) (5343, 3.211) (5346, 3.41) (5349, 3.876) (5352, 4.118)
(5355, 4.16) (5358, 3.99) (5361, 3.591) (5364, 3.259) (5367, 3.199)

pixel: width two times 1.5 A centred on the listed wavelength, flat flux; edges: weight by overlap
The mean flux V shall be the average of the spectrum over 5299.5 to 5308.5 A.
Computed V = 3.43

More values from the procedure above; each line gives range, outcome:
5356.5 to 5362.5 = 3.79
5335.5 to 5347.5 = 3.46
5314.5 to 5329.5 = 3.19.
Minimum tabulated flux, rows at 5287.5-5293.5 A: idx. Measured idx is 3.309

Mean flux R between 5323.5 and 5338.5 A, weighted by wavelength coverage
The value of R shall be 3.52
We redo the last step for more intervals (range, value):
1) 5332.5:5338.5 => 3.75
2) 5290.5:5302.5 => 3.37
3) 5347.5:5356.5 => 4.05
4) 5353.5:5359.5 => 4.08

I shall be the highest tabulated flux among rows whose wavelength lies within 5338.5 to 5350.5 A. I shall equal 3.876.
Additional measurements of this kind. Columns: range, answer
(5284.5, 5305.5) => 3.703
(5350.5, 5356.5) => 4.16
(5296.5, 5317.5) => 3.589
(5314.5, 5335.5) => 3.759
